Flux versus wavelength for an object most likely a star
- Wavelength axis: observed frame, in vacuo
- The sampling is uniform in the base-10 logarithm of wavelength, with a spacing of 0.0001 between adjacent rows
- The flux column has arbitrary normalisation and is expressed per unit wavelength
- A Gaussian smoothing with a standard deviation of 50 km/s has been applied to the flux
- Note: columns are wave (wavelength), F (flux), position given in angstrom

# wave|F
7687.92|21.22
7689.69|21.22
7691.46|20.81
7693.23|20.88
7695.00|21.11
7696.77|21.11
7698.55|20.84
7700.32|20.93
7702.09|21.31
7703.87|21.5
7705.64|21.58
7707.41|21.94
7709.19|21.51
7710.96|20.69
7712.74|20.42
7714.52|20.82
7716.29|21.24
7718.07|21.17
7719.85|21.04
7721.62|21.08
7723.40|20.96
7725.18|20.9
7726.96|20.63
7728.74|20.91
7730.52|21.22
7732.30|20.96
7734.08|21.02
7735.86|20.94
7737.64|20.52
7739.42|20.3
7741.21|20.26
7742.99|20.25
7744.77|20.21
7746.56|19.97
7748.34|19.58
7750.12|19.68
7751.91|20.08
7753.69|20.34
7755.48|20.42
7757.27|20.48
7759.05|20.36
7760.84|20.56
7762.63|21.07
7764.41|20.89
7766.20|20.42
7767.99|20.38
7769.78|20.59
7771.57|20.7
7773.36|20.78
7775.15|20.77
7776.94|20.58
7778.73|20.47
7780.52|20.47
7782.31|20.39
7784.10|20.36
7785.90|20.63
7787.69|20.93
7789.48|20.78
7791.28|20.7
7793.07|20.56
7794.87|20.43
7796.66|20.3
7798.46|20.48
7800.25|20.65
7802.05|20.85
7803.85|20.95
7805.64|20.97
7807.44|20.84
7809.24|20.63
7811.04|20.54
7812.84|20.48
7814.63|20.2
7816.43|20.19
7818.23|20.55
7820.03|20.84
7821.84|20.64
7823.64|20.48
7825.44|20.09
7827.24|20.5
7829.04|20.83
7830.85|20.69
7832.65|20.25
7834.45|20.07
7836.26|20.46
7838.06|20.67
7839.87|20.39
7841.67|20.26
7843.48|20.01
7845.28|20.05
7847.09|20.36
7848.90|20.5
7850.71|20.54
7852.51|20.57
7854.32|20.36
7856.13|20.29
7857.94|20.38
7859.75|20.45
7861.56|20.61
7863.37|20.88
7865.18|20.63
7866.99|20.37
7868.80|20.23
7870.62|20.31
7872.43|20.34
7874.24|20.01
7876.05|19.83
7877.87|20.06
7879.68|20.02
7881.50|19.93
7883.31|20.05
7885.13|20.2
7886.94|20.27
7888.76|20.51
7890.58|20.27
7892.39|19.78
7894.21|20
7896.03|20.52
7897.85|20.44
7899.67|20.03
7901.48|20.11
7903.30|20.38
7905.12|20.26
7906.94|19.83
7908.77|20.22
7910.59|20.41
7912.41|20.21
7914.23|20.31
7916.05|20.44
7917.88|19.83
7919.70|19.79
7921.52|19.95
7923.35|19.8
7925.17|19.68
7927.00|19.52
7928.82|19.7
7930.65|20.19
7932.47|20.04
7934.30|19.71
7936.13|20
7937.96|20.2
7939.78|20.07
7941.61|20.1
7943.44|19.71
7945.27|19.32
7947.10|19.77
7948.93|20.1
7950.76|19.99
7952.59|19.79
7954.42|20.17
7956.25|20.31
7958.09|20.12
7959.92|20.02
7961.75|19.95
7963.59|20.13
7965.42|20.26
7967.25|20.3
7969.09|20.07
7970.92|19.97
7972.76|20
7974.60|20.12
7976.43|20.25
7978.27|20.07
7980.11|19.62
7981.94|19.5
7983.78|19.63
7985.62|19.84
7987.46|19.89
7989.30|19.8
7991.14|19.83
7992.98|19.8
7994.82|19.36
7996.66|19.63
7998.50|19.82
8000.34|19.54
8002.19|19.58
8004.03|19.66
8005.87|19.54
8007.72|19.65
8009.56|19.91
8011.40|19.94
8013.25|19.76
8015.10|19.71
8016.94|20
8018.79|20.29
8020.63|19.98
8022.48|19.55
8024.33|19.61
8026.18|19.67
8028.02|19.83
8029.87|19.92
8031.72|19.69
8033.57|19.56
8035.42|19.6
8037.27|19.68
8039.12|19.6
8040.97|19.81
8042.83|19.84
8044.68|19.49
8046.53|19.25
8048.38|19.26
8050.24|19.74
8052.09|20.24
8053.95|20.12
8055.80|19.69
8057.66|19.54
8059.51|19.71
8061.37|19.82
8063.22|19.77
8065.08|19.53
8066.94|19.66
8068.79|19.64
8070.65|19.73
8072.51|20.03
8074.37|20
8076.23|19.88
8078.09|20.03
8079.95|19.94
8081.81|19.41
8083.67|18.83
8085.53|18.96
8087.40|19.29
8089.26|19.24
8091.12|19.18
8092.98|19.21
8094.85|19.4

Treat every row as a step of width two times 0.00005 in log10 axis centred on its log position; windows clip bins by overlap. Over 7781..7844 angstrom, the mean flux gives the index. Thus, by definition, 20.5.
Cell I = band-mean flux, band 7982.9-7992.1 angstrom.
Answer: 19.8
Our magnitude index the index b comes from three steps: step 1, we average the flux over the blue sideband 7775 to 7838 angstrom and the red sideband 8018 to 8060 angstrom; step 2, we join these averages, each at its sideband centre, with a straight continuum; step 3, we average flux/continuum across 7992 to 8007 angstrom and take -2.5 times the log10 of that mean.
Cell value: 0.01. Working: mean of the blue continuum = 20.6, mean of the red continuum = 19.7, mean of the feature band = 19.6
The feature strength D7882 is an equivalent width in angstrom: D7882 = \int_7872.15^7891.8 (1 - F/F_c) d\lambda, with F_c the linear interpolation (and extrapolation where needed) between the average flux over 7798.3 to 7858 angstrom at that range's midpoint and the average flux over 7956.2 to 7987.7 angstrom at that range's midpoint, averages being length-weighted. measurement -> 0.2 angstrom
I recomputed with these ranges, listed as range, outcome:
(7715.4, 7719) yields 21.2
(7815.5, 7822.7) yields 20.5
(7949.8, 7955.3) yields 20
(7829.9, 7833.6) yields 20.5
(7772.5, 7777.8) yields 20.7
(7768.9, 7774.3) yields 20.7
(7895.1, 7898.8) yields 20.4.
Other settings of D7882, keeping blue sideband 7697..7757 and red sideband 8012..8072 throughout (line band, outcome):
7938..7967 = 0.0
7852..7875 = -0.1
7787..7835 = -0.2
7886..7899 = 0.0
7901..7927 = 0.1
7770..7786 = 0.0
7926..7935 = 0.1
